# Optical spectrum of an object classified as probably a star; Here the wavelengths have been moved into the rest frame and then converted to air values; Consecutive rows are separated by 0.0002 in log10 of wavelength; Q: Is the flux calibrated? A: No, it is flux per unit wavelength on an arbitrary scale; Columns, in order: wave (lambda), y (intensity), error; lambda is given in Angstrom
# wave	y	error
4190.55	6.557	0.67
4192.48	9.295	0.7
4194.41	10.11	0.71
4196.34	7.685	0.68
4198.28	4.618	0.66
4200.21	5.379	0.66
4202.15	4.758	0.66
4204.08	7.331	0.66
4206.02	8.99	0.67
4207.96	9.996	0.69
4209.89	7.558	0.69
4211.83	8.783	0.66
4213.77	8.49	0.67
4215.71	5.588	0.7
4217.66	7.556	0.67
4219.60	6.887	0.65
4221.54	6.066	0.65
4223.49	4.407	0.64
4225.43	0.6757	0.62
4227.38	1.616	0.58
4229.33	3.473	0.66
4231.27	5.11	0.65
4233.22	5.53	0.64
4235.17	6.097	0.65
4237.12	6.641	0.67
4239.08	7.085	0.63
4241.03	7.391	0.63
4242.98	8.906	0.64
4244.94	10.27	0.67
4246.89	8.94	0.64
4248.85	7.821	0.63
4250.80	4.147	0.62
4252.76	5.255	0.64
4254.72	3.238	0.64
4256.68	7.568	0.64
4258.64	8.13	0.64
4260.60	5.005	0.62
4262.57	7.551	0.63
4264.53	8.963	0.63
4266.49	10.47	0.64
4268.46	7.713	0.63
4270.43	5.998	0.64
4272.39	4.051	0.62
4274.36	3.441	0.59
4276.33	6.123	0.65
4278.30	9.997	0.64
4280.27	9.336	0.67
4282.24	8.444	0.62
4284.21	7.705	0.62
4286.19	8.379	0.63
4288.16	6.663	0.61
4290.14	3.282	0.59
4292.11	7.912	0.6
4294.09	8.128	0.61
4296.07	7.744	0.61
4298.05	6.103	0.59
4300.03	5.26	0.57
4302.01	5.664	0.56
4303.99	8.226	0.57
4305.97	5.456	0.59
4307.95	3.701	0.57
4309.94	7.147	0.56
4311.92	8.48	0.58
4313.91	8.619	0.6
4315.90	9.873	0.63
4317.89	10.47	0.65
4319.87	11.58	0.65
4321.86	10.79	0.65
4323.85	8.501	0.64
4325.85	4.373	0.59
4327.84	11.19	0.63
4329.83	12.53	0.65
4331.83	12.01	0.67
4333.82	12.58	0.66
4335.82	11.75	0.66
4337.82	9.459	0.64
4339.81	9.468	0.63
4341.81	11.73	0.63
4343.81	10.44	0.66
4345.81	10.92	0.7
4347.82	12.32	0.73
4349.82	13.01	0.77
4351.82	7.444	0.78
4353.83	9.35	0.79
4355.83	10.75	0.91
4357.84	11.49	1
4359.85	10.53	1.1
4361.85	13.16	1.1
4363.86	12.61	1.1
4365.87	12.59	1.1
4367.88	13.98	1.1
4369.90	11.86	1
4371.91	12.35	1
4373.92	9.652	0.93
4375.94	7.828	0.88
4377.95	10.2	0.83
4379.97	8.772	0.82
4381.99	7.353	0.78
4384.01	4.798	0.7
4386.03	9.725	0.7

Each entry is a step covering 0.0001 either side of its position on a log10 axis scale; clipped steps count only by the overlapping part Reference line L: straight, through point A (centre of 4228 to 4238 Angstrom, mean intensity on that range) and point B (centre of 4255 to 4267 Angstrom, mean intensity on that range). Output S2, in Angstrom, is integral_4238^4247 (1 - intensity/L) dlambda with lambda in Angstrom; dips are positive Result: -3.6 Angstrom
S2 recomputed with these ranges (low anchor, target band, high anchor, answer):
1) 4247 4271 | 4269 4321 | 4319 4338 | 9.18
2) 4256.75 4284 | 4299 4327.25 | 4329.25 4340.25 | 6.41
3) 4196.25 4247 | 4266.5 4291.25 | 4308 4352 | 4.34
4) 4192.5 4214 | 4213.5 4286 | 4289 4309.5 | 3.67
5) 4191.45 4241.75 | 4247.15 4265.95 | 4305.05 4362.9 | 2.57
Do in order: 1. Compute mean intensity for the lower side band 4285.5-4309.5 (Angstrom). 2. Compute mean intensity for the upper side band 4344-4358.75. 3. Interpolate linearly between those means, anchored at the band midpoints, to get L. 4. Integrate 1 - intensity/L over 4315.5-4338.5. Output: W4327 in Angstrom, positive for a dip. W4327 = -4.5 Angstrom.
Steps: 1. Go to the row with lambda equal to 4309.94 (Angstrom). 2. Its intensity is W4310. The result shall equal 7.147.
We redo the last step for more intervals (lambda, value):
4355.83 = 10.75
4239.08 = 7.085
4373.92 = 9.652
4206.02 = 8.99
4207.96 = 9.996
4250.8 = 4.147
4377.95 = 10.2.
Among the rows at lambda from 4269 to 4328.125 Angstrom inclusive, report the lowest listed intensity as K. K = 3.282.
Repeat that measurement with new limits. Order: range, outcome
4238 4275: 3.238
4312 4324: 8.501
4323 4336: 4.373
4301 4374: 3.701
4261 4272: 5.998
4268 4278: 3.441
